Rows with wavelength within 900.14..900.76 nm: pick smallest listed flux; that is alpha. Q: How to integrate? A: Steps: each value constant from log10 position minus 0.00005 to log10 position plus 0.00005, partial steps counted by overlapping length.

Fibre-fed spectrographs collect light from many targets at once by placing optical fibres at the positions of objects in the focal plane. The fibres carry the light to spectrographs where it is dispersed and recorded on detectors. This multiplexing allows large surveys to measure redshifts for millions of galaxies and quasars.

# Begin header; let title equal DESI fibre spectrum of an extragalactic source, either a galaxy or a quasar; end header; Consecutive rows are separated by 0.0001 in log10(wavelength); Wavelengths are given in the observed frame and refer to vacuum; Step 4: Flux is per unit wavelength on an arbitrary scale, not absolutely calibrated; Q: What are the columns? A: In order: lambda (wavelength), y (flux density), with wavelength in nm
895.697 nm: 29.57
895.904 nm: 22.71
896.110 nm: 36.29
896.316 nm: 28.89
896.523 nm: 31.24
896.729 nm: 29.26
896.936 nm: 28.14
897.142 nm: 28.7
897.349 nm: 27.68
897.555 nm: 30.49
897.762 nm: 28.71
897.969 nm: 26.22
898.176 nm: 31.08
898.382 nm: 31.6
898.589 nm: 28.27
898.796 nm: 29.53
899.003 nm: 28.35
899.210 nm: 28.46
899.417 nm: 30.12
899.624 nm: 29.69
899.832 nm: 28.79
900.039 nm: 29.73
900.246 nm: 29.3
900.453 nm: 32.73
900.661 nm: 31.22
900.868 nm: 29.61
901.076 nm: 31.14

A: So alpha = 29.3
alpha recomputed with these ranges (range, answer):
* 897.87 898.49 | 26.22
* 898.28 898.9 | 28.27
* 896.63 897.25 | 28.14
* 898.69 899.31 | 28.35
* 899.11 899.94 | 28.46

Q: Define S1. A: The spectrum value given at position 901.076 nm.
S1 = 31.14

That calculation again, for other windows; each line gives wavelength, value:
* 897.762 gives 28.71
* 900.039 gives 29.73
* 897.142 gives 28.7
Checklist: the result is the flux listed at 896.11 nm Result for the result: 36.29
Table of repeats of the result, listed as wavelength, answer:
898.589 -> 28.27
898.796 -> 29.53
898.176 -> 31.08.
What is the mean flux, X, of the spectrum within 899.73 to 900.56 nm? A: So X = 30.1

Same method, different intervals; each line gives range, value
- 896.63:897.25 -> 28.7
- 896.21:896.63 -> 30.1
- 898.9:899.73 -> 29.1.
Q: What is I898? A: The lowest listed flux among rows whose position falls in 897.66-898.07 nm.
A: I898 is 26.22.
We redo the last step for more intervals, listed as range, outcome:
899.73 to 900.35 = 28.79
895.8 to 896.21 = 22.71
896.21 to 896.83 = 28.89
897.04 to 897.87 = 27.68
